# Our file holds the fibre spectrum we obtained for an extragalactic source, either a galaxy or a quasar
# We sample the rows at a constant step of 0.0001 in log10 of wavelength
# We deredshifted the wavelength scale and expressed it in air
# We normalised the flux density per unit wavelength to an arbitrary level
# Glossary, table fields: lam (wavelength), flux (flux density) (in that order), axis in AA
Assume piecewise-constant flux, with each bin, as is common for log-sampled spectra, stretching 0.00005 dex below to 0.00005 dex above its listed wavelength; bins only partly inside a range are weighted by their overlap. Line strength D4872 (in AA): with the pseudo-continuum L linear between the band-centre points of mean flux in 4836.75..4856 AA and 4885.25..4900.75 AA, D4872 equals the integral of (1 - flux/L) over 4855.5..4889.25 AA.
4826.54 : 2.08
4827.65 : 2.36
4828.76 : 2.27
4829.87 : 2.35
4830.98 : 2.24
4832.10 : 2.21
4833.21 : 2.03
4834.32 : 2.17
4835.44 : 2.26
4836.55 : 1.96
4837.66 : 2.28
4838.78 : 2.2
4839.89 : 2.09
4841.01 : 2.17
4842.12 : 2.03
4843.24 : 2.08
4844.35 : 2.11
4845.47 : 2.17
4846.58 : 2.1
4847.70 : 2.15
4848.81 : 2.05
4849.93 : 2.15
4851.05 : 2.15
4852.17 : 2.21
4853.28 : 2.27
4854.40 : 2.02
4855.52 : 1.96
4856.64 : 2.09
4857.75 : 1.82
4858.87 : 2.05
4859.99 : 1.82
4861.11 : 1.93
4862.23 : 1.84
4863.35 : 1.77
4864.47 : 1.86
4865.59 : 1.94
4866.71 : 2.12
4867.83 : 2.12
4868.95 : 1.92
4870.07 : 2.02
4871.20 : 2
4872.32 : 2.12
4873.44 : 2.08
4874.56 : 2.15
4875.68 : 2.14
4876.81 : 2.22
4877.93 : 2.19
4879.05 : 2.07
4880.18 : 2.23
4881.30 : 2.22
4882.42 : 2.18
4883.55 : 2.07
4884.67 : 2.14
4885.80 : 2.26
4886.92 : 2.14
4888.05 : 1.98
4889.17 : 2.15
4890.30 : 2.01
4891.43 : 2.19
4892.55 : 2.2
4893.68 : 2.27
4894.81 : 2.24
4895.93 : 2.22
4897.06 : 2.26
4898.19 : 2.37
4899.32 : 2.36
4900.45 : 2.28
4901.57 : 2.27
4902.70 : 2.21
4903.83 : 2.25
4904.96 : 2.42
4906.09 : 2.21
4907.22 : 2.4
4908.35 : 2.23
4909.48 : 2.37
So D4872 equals 1.9 AA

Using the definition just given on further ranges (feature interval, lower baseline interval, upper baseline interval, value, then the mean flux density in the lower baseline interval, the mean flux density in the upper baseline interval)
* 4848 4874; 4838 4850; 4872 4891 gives 1.39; 2.12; 2.14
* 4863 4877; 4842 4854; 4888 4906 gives 0.94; 2.14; 2.24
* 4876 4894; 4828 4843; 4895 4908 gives 0.86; 2.17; 2.29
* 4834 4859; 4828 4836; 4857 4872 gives -0.16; 2.22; 1.94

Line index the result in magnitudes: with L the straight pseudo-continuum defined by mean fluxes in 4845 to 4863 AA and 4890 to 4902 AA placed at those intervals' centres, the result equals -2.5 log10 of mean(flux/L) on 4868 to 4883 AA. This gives 0.02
